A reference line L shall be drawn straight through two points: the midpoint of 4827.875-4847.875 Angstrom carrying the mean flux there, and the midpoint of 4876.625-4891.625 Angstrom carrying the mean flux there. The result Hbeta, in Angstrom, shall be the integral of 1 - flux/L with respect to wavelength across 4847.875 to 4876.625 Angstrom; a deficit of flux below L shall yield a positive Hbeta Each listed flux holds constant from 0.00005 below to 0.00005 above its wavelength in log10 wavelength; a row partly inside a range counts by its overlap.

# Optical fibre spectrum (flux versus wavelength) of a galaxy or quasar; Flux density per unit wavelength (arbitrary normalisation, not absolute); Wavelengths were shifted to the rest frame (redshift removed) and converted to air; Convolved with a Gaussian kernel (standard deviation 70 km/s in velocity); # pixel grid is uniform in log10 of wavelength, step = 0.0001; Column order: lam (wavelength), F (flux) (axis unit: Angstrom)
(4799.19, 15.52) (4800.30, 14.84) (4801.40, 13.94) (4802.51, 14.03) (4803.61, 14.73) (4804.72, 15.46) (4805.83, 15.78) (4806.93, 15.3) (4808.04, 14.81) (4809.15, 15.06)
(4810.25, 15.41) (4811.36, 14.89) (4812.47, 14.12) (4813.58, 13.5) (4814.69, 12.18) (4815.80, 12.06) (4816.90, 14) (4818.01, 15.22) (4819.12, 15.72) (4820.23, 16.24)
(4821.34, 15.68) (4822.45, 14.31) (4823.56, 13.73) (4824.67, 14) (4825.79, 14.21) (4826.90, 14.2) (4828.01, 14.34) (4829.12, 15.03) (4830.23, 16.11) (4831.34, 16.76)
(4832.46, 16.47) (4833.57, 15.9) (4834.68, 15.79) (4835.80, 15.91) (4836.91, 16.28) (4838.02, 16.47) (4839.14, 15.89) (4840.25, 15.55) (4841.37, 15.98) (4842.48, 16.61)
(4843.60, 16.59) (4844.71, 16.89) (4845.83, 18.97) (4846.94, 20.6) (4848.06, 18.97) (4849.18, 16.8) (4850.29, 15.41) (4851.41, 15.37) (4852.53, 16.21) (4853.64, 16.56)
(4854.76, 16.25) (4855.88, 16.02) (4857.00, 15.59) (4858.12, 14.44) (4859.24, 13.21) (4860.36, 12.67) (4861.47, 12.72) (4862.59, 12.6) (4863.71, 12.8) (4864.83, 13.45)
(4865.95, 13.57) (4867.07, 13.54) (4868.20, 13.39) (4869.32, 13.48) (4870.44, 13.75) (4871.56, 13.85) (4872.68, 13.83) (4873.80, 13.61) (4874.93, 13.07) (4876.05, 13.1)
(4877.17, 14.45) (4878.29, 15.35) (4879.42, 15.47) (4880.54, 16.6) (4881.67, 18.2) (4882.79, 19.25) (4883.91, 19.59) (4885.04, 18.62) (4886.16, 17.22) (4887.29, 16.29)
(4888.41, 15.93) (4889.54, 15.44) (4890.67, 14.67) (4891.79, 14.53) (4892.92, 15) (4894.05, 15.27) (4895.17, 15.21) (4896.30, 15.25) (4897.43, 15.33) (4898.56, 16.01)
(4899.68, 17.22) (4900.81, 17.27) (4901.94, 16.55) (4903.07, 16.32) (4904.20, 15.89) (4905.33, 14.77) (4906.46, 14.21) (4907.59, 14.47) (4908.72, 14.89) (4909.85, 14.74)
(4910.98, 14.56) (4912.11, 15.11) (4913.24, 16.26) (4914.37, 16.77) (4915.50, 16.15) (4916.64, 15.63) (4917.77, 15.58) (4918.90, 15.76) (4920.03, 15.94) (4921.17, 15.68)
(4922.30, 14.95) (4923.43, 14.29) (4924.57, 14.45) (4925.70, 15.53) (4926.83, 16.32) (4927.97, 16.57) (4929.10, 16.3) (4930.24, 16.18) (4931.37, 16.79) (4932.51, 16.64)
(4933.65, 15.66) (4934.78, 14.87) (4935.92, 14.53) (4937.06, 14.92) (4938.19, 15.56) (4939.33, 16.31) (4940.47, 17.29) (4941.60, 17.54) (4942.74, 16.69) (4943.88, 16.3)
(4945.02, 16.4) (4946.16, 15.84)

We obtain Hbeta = 3.92 Angstrom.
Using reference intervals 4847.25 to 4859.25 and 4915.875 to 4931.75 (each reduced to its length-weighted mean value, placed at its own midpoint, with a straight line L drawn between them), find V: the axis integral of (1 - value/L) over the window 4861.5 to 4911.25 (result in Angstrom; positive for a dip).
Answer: 2.3 Angstrom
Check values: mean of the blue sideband 16.1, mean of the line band 15.2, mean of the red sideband 15.7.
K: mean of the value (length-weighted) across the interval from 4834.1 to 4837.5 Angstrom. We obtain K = 16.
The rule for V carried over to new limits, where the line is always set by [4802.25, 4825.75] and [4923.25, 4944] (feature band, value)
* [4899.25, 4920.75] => 0.0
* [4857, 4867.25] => 1.2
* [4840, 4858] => -2.1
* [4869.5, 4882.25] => 0.5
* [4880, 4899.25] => -1.2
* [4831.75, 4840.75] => -0.7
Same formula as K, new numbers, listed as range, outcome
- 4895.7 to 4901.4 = 16.2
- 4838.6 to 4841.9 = 15.8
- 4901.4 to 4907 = 15.5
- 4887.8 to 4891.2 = 15.4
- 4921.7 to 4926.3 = 14.9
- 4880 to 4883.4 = 18.1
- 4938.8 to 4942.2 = 17.1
